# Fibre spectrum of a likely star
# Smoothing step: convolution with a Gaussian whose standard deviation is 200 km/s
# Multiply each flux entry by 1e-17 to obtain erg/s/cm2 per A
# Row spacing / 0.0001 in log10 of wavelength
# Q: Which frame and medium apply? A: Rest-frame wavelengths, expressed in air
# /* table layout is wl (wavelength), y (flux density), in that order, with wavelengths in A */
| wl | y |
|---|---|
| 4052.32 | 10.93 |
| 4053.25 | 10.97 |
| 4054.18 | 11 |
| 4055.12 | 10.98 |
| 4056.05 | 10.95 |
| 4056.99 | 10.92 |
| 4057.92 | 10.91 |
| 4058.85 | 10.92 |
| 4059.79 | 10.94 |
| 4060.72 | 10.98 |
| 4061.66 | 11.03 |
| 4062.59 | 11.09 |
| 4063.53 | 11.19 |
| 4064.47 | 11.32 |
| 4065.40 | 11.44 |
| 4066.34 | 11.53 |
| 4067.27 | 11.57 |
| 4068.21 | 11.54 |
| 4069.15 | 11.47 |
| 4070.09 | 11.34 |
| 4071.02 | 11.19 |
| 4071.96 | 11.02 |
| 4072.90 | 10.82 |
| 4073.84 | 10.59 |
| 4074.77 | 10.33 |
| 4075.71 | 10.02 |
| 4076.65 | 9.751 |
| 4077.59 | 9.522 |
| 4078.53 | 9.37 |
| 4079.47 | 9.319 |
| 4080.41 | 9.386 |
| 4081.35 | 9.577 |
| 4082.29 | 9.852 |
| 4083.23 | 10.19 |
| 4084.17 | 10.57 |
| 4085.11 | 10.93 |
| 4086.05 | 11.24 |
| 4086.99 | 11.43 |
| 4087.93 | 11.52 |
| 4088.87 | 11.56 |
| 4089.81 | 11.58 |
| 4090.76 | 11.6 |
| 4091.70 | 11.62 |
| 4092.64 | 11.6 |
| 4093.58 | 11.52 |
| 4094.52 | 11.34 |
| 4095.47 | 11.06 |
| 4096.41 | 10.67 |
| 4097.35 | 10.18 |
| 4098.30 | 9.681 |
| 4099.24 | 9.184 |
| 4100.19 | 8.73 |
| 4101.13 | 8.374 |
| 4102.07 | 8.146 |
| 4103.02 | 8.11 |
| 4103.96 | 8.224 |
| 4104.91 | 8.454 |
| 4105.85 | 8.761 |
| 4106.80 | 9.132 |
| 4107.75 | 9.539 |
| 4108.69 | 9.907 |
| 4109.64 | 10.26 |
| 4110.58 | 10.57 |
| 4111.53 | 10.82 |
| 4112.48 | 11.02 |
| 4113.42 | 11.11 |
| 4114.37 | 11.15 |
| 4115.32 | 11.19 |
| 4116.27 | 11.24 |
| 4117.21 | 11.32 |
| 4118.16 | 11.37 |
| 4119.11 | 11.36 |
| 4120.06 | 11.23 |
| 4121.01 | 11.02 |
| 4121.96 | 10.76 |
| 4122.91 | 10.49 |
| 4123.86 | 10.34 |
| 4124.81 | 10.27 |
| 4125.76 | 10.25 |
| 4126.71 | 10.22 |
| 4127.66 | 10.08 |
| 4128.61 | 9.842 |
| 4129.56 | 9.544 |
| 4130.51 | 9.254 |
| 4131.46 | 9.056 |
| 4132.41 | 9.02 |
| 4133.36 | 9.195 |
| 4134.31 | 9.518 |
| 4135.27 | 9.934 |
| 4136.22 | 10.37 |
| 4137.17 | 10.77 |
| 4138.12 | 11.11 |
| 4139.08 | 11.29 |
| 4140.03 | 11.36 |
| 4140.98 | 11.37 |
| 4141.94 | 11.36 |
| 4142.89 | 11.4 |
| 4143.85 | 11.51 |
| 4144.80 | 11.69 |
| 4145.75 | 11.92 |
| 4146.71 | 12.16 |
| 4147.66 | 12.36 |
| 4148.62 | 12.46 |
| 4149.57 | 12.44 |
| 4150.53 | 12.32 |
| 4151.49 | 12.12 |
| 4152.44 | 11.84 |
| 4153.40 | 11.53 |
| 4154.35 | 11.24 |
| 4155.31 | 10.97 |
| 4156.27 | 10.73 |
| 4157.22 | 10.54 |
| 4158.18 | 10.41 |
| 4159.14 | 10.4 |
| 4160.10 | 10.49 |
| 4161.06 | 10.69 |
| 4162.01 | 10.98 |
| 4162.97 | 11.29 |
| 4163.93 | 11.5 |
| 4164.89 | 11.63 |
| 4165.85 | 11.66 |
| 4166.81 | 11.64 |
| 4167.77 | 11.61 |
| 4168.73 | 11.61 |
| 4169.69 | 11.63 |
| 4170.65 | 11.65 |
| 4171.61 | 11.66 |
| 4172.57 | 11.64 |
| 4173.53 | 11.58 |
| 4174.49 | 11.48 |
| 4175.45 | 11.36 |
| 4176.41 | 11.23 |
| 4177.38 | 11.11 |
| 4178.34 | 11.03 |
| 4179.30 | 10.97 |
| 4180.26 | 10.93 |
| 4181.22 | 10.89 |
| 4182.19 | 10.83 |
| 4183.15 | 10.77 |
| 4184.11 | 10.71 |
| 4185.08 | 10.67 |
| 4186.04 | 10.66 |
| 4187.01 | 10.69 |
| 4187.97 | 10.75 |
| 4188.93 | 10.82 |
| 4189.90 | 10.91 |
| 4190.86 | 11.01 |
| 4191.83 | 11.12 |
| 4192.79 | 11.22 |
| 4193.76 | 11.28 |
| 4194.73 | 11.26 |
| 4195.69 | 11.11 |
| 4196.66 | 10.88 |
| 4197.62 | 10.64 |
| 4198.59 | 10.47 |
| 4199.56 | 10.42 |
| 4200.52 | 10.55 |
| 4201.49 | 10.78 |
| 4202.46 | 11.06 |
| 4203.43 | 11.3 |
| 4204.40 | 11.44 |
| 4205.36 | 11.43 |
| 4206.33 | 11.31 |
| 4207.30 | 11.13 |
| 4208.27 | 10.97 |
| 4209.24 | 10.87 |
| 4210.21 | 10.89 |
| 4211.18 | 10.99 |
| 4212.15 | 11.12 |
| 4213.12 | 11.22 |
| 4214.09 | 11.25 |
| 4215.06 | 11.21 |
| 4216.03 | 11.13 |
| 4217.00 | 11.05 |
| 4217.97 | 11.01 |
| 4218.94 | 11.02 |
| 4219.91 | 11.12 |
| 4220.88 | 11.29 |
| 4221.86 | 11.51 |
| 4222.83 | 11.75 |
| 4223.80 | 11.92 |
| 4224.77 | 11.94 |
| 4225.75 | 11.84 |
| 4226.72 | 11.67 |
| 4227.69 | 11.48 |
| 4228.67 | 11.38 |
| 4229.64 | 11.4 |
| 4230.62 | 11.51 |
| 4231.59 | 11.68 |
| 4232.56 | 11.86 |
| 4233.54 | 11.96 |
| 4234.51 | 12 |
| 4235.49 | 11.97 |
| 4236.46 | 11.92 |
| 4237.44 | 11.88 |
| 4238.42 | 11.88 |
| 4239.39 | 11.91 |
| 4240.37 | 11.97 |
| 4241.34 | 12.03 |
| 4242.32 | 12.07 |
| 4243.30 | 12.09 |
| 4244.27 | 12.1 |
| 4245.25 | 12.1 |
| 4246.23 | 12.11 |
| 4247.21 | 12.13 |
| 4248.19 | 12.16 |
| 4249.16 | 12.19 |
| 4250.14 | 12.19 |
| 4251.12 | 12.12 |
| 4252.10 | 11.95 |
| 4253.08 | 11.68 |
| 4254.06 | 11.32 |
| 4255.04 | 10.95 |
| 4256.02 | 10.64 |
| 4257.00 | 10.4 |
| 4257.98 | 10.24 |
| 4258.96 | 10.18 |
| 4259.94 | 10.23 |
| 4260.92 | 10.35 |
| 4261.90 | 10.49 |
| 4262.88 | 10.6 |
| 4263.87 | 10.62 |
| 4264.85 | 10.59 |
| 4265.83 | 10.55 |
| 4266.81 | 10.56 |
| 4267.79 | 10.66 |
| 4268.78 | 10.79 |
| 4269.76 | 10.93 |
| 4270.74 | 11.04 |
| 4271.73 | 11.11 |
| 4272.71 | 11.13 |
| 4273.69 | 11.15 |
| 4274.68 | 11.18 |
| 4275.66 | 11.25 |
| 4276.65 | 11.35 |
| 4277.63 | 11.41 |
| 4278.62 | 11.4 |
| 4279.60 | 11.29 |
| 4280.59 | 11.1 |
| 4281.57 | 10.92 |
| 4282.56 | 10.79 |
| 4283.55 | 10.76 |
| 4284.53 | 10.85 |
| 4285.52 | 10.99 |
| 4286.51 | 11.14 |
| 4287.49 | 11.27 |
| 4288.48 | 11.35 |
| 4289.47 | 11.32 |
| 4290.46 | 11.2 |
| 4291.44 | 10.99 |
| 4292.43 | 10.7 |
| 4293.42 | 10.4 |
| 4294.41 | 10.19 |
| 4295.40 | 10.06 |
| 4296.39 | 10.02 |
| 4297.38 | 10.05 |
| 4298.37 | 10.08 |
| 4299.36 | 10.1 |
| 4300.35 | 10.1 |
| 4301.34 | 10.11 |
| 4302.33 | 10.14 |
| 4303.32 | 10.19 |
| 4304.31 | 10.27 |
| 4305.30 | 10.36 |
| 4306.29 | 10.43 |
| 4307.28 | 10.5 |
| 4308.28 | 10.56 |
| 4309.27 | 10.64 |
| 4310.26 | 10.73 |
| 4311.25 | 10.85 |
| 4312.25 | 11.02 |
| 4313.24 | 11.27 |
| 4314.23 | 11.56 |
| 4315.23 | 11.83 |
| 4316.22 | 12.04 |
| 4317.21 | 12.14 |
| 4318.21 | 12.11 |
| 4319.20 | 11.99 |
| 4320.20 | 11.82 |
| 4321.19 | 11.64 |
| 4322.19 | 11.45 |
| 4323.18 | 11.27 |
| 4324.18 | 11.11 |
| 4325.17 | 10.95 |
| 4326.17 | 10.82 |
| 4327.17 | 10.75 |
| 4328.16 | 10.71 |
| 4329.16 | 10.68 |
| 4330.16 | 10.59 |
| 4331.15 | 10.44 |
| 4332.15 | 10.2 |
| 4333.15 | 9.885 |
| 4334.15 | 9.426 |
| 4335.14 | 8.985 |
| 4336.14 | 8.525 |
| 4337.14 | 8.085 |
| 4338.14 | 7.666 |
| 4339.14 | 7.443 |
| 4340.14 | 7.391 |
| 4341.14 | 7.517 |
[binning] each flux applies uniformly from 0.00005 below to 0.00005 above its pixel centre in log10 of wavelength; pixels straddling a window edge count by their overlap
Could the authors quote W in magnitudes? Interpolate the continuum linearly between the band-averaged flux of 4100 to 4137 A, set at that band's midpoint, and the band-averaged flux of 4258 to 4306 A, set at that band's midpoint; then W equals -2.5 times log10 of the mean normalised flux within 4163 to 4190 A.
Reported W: -0.10 mag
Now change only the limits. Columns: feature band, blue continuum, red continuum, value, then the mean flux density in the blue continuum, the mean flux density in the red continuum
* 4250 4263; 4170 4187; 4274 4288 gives 0.019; 11.1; 11.1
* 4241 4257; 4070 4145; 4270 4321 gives -0.098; 10.4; 10.9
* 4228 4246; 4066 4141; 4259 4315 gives -0.118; 10.4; 10.7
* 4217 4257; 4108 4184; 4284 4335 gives -0.080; 11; 10.8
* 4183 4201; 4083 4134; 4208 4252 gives 0.038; 10.3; 11.6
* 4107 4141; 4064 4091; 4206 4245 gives 0.054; 10.7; 11.5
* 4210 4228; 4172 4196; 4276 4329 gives -0.033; 11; 10.9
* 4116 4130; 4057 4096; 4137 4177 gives 0.058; 10.9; 11.4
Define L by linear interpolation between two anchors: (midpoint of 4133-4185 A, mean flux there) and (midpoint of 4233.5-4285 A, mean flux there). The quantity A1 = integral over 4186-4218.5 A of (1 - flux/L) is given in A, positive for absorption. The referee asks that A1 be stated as 0.8 A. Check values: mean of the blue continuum 11.2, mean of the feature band 11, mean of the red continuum 11.3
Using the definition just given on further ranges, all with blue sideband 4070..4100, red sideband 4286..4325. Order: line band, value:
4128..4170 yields -1.4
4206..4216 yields -0.3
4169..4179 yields -0.7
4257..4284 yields 0.0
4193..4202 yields -0.1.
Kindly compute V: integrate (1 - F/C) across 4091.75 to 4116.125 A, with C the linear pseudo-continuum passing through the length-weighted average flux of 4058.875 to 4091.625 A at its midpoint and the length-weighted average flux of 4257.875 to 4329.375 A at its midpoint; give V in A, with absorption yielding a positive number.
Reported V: 1.83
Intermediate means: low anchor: 10.8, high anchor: 10.9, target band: 10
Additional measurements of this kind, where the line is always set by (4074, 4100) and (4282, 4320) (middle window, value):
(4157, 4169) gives -0.55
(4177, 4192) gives -0.28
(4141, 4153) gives -1.51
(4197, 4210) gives -0.32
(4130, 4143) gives 0.33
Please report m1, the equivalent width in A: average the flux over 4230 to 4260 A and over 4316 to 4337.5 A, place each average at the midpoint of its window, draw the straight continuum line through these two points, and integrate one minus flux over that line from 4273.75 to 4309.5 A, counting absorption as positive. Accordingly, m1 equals 1.3 A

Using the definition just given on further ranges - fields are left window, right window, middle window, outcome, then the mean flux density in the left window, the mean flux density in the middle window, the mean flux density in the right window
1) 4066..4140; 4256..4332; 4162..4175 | -1.3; 10.4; 11.6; 10.8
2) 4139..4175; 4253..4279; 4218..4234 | -0.7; 11.5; 11.6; 10.8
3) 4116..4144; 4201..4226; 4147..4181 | -1.8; 10.5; 11.4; 11.2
